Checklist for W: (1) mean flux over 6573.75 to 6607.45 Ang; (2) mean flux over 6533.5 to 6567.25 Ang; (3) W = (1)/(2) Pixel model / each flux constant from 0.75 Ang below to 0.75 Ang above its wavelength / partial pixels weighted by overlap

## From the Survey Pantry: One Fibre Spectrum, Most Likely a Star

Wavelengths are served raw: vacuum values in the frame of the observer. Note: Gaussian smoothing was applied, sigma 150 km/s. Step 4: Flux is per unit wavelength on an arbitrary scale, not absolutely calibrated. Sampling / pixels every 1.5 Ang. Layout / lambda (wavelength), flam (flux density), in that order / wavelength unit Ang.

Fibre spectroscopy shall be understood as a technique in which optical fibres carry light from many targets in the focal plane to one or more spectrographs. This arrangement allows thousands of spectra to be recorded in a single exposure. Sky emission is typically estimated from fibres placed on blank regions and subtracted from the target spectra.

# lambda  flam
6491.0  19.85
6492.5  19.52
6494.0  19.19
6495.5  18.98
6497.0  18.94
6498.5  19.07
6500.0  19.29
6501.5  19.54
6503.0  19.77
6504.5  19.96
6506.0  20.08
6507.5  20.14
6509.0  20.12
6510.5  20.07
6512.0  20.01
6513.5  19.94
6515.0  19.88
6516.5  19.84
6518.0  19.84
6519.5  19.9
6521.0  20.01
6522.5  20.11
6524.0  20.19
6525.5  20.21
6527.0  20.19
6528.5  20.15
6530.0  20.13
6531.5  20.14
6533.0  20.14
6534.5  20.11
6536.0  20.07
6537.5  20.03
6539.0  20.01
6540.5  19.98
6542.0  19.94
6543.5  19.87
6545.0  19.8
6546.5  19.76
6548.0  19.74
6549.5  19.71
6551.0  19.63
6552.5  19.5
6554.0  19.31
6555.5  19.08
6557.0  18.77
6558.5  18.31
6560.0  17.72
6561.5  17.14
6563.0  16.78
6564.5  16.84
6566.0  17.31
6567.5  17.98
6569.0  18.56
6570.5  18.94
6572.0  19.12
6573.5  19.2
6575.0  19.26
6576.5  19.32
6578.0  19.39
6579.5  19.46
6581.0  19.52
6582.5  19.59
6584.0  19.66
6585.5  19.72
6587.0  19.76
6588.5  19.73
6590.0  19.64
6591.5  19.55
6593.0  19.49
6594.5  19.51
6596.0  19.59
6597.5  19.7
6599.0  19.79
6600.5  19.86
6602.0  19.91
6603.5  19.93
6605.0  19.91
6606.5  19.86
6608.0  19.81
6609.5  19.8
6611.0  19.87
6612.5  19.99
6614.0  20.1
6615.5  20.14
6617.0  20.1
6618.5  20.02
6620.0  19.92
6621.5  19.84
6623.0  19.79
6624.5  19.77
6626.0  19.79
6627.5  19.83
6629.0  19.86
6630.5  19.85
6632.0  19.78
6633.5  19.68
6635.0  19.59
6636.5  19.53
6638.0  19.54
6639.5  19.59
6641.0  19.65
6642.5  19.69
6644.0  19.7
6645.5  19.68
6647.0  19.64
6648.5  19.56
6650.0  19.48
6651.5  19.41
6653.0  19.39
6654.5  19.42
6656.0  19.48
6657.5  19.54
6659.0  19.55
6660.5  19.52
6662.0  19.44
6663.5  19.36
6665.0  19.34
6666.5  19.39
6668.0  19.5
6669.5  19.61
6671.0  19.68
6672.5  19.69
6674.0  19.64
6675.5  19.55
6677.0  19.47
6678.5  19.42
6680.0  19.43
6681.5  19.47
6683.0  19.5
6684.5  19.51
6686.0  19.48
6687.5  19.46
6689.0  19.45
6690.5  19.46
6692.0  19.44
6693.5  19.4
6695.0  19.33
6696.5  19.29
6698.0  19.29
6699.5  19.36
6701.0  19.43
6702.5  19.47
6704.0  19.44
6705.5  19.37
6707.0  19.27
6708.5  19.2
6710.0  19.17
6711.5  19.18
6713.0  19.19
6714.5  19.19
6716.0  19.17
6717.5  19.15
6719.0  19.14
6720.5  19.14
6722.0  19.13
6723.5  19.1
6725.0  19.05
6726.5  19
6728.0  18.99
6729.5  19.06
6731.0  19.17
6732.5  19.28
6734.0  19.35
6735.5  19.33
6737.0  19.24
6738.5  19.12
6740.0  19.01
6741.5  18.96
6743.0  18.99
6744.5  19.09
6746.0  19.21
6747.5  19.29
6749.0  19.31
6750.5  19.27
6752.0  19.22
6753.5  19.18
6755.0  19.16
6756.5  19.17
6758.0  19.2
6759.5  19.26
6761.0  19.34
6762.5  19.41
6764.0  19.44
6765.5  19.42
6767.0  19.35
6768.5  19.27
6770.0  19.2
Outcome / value 1.03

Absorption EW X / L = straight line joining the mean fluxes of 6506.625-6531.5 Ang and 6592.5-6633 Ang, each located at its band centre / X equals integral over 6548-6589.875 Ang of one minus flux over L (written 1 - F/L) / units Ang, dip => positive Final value 2.2 Ang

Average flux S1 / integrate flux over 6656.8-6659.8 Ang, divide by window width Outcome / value 19.5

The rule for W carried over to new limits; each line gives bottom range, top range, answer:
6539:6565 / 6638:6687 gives 1.03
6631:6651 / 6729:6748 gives 0.98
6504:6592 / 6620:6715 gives 1.00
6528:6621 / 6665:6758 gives 0.99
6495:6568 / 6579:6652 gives 1.01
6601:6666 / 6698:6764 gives 0.97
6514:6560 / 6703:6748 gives 0.97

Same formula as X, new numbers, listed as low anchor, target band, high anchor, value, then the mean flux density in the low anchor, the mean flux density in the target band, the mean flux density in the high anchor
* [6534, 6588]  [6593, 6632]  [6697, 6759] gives -1.4 Ang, 19.1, 19.9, 19.2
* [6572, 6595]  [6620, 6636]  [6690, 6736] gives -0.3 Ang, 19.5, 19.8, 19.2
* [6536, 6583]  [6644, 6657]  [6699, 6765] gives -0.3 Ang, 19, 19.5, 19.2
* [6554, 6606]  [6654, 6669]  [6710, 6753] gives -0.3 Ang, 19.1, 19.5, 19.2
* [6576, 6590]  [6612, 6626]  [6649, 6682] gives -0.3 Ang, 19.6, 20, 19.5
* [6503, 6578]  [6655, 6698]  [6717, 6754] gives -0.5 Ang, 19.4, 19.5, 19.2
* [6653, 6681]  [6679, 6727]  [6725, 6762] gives 0.1 Ang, 19.5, 19.3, 19.2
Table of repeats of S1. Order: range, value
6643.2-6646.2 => 19.7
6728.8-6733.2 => 19.2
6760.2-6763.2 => 19.4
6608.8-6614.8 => 19.9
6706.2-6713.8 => 19.2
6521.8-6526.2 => 20.2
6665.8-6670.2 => 19.5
